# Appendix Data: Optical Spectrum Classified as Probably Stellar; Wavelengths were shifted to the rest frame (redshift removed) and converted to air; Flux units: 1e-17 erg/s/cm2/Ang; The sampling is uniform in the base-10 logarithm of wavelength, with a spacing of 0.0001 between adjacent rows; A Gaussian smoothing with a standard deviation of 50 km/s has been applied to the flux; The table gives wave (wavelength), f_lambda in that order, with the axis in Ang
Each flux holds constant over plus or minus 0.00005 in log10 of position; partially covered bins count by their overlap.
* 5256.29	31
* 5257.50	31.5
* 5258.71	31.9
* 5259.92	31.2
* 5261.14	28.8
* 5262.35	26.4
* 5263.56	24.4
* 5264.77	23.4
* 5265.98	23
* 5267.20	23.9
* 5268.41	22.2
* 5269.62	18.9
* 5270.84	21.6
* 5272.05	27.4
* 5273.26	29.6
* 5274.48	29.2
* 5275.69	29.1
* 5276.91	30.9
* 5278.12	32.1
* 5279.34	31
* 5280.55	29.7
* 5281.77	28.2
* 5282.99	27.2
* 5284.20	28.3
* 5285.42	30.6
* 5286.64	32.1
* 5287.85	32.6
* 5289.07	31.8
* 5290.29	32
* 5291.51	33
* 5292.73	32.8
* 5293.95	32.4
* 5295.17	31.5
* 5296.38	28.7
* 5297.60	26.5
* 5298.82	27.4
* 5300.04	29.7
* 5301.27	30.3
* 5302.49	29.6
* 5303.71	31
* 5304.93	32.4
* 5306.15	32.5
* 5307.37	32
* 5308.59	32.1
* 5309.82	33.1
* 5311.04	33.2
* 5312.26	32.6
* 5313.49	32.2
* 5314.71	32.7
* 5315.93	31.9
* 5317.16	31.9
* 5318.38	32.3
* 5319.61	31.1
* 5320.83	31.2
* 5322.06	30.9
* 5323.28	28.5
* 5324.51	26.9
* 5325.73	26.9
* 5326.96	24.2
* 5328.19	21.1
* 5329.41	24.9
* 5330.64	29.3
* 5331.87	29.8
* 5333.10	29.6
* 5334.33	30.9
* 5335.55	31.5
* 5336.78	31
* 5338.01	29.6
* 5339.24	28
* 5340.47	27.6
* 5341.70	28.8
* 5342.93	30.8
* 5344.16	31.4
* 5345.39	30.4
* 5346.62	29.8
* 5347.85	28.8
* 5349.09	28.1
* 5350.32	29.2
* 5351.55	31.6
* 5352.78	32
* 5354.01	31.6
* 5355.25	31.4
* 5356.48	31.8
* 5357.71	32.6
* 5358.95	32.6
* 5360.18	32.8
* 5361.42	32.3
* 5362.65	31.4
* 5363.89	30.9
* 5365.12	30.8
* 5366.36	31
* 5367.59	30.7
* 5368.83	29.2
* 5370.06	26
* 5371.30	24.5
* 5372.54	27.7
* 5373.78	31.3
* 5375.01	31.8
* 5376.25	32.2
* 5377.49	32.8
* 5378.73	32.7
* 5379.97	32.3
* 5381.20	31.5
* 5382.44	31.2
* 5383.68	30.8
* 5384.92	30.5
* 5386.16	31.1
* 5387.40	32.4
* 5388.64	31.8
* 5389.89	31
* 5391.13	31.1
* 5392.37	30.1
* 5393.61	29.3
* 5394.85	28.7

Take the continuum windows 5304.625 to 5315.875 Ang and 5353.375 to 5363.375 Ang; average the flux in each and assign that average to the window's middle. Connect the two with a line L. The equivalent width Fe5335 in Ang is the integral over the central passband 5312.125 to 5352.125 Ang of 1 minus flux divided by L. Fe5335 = 3.4 Ang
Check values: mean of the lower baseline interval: 32.5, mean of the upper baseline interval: 32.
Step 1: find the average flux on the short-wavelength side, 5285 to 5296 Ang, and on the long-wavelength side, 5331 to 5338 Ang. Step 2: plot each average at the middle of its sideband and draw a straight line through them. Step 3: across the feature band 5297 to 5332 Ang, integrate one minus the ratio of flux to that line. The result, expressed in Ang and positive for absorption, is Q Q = 1.4 Ang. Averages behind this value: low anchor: 32.1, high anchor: 30.4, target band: 29.9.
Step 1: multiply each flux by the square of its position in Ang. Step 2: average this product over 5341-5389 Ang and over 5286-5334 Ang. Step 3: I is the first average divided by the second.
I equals 1.03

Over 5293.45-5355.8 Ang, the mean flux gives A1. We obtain 30.1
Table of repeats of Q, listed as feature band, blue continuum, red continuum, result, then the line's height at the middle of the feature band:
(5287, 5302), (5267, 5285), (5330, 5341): -1.4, 28.1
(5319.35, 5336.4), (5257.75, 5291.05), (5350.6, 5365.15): 1.2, 30.5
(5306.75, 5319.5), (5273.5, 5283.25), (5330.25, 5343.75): -1.1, 29.7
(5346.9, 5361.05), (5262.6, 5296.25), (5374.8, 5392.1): -0.2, 30.7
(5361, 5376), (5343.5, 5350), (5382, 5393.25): 0.3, 30.4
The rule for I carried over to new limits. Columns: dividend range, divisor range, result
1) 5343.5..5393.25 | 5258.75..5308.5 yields 1.10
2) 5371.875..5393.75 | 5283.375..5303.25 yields 1.06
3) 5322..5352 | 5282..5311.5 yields 0.94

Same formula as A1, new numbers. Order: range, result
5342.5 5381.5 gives 30.7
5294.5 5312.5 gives 30.8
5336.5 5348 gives 29.6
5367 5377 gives 29.2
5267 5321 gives 30.1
